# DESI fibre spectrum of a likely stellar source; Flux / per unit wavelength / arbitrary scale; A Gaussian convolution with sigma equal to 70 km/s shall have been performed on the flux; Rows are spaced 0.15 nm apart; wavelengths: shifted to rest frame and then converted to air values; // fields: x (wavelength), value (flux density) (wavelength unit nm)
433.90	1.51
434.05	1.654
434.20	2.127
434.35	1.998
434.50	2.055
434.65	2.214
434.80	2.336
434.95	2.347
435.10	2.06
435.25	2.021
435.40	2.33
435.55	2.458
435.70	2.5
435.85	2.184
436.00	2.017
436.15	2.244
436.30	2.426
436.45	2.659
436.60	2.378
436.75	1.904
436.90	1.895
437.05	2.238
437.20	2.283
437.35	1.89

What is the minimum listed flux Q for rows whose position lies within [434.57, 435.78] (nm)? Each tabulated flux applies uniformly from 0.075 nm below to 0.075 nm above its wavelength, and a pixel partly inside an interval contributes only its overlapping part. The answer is 2.021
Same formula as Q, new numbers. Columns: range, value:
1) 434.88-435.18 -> 2.06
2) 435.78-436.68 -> 2.017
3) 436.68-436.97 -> 1.895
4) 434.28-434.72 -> 1.998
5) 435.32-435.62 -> 2.33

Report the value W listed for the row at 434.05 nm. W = 1.654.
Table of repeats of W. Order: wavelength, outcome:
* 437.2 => 2.283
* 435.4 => 2.33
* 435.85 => 2.184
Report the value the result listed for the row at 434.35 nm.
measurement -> 1.998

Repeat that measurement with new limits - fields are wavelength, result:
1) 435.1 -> 2.06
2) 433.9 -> 1.51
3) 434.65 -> 2.214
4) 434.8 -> 2.336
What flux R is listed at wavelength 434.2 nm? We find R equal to 2.127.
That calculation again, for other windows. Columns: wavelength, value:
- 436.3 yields 2.426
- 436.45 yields 2.659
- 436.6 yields 2.378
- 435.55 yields 2.458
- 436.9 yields 1.895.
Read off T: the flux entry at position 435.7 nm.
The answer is 2.5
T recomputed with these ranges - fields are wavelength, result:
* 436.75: 1.904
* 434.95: 2.347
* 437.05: 2.238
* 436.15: 2.244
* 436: 2.017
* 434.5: 2.055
